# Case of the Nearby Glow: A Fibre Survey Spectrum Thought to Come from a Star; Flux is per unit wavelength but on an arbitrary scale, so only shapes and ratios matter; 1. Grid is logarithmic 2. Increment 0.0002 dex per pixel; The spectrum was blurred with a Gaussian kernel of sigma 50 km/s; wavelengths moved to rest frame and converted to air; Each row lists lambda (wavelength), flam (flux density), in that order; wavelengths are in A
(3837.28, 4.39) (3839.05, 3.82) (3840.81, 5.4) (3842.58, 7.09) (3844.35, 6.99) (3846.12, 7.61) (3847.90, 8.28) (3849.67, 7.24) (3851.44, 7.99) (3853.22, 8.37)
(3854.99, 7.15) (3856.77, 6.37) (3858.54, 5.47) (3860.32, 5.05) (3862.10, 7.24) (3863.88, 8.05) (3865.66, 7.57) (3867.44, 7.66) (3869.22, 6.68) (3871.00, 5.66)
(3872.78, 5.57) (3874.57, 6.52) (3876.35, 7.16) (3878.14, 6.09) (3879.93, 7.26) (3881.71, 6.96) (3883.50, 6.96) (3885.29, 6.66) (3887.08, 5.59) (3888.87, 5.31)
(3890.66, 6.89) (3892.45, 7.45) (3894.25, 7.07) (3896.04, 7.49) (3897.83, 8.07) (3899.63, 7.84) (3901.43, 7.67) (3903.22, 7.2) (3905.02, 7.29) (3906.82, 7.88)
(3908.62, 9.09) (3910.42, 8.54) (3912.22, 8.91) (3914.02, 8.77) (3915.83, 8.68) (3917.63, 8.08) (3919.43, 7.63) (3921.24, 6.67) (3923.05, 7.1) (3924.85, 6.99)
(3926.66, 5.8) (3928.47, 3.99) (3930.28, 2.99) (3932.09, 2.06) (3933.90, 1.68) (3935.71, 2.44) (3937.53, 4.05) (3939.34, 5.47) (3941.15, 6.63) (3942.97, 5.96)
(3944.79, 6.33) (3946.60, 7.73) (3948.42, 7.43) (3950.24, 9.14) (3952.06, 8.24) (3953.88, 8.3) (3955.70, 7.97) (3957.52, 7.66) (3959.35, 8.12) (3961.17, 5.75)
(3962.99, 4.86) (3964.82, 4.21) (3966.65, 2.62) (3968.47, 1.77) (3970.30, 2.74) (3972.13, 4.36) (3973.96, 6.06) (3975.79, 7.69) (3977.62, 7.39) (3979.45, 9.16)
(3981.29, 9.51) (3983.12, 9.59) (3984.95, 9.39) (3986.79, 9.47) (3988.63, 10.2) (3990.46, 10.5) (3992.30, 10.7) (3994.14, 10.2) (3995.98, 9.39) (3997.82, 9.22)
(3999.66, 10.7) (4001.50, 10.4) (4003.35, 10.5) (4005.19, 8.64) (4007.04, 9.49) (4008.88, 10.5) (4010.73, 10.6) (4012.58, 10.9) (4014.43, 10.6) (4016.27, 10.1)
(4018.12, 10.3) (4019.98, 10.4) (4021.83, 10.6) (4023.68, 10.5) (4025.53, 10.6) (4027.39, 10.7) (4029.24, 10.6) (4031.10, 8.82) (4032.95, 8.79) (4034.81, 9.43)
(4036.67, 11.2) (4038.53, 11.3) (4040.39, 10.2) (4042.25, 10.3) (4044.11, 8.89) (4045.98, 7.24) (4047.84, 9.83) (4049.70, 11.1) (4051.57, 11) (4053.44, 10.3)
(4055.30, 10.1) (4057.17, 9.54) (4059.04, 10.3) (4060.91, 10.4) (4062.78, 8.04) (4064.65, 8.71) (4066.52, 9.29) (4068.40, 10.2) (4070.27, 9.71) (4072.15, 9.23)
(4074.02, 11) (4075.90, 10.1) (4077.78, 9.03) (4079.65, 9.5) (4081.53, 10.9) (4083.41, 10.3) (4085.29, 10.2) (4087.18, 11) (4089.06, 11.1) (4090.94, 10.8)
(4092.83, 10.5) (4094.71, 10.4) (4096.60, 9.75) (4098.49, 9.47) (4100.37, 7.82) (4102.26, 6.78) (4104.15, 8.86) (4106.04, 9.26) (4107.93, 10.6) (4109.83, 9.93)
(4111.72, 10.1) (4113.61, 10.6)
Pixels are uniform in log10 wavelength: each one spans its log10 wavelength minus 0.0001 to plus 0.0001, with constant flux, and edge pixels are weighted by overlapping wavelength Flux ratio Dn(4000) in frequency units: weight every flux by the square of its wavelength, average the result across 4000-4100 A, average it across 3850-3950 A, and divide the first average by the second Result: 1.63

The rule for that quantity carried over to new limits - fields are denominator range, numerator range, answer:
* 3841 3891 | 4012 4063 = 1.62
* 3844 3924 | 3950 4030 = 1.26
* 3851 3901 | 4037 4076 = 1.57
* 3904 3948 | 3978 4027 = 1.66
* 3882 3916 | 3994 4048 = 1.42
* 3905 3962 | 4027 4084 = 1.58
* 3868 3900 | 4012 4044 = 1.64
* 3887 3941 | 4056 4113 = 1.64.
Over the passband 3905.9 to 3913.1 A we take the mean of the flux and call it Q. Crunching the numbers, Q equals 8.6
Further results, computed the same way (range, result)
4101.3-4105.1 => 7.82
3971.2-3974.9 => 5.22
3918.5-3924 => 7.14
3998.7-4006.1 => 10.1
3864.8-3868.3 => 7.62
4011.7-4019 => 10.5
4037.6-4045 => 10.2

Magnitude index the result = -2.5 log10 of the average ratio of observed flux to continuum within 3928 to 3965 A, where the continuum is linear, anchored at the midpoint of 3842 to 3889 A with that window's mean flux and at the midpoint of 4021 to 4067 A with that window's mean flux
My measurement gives 0.384 mag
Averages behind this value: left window 6.86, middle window 5.82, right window 9.92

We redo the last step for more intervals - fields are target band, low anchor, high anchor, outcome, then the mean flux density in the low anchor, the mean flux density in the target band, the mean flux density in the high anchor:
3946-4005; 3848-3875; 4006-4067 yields 0.143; 6.89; 7.86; 10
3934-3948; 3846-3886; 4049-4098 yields 0.446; 6.92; 5.36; 10.1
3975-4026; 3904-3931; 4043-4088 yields -0.140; 7.25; 9.9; 9.83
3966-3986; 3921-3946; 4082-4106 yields -0.041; 4.86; 6.46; 9.75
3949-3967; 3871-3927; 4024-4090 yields 0.206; 7.26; 6.82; 9.98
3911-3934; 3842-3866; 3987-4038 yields 0.316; 7.17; 6.29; 10.2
